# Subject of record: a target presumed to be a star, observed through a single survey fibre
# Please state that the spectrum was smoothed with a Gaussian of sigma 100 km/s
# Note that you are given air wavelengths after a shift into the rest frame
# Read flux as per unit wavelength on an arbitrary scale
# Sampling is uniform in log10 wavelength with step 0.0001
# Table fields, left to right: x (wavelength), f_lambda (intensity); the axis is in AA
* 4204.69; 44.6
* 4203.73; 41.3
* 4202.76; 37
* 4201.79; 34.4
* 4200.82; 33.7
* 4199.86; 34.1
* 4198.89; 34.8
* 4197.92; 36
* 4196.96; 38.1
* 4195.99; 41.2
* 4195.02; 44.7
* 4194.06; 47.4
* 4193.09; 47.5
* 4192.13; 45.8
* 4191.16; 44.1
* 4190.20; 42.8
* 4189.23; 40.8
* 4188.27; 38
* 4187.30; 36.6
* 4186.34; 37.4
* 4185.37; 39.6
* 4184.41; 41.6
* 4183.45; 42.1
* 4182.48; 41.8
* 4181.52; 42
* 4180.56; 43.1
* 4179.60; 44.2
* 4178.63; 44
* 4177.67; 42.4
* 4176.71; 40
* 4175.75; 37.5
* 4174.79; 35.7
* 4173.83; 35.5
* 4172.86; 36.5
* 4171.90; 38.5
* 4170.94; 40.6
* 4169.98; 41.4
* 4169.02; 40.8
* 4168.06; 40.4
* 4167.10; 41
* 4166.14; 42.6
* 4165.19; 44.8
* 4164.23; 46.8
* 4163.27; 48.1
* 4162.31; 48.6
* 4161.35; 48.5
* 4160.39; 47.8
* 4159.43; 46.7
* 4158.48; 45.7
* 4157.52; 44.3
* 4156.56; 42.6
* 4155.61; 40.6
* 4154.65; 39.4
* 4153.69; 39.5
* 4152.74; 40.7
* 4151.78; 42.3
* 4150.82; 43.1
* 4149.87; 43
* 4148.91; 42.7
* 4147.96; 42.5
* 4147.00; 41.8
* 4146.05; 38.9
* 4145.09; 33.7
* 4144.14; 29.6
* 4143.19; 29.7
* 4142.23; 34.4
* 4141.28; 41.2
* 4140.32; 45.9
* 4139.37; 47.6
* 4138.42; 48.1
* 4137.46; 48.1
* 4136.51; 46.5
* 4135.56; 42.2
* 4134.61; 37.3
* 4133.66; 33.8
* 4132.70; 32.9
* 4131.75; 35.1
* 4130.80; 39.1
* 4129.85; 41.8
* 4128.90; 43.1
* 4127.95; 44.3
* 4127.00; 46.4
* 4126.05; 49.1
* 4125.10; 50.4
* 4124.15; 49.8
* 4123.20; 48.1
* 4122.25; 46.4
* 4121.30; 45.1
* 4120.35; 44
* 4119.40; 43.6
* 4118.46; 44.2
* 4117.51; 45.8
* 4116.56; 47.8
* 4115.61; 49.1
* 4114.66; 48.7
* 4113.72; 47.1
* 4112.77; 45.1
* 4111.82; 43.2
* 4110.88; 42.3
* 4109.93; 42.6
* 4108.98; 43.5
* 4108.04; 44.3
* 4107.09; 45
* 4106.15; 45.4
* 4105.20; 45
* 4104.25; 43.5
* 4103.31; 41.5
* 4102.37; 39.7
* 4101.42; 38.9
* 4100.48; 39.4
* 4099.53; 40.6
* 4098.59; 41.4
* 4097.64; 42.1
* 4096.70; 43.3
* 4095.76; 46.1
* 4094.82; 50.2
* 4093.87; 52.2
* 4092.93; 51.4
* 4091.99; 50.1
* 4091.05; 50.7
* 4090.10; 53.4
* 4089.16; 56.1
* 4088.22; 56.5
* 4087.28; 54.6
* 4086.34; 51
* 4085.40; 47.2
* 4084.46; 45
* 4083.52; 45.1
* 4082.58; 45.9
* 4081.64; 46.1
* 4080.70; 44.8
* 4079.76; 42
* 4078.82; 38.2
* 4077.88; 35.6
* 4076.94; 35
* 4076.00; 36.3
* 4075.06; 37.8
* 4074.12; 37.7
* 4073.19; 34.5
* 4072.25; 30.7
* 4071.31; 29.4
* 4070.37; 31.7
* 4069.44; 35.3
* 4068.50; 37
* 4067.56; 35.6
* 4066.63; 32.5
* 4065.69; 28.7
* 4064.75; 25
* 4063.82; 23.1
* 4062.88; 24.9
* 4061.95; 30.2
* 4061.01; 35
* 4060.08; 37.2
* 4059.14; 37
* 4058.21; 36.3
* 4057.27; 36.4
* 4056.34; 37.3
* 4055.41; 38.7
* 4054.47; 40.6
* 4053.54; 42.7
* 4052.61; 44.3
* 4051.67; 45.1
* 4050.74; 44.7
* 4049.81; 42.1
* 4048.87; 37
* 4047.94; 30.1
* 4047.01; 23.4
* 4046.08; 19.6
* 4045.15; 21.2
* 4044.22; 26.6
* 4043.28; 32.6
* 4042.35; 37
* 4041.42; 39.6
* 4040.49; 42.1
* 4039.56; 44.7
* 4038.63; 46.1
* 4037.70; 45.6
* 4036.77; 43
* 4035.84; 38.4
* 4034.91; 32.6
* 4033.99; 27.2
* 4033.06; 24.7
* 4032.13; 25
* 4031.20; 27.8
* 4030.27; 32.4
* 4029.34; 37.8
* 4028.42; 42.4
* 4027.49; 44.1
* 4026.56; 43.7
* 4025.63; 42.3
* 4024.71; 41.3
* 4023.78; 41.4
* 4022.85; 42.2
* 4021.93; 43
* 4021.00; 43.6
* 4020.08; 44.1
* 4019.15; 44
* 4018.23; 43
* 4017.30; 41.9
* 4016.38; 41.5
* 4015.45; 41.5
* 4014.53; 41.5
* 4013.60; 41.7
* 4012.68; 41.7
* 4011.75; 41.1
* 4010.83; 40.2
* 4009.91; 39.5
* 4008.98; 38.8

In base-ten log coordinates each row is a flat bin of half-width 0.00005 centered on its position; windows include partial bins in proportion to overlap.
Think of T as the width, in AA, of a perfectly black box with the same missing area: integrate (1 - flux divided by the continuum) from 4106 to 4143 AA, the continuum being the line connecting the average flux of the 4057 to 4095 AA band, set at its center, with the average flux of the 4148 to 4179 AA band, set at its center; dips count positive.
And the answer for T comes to -2.4 AA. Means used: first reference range 40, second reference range 42.3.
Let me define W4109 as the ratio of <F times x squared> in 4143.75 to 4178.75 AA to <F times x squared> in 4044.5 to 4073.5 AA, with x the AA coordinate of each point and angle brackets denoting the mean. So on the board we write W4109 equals 1.30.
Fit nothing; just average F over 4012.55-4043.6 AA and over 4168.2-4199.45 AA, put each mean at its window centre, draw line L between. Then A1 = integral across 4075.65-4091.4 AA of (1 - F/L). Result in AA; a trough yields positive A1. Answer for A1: -2.5 AA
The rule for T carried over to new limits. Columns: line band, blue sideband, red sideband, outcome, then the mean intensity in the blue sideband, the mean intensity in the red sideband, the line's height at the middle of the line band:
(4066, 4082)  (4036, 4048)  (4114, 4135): 0.9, 35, 44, 38.5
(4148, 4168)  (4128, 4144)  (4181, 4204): -1.8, 40.3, 40.1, 40.2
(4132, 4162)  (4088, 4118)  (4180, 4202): 1.3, 45.9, 40.4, 43.2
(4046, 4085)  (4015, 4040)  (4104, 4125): 5.4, 39.4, 45.5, 42.1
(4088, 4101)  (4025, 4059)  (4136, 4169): -2.8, 36.6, 42.5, 39.4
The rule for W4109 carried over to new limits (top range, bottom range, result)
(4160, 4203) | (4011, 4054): 1.16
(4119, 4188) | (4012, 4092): 1.14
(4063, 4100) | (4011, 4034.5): 1.09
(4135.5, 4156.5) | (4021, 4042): 1.12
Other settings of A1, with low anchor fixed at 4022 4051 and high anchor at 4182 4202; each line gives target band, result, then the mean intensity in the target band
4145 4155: -0.48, 41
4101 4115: -2.10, 43.7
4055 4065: 1.02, 33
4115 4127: -2.70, 46.9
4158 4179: -1.53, 42.4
